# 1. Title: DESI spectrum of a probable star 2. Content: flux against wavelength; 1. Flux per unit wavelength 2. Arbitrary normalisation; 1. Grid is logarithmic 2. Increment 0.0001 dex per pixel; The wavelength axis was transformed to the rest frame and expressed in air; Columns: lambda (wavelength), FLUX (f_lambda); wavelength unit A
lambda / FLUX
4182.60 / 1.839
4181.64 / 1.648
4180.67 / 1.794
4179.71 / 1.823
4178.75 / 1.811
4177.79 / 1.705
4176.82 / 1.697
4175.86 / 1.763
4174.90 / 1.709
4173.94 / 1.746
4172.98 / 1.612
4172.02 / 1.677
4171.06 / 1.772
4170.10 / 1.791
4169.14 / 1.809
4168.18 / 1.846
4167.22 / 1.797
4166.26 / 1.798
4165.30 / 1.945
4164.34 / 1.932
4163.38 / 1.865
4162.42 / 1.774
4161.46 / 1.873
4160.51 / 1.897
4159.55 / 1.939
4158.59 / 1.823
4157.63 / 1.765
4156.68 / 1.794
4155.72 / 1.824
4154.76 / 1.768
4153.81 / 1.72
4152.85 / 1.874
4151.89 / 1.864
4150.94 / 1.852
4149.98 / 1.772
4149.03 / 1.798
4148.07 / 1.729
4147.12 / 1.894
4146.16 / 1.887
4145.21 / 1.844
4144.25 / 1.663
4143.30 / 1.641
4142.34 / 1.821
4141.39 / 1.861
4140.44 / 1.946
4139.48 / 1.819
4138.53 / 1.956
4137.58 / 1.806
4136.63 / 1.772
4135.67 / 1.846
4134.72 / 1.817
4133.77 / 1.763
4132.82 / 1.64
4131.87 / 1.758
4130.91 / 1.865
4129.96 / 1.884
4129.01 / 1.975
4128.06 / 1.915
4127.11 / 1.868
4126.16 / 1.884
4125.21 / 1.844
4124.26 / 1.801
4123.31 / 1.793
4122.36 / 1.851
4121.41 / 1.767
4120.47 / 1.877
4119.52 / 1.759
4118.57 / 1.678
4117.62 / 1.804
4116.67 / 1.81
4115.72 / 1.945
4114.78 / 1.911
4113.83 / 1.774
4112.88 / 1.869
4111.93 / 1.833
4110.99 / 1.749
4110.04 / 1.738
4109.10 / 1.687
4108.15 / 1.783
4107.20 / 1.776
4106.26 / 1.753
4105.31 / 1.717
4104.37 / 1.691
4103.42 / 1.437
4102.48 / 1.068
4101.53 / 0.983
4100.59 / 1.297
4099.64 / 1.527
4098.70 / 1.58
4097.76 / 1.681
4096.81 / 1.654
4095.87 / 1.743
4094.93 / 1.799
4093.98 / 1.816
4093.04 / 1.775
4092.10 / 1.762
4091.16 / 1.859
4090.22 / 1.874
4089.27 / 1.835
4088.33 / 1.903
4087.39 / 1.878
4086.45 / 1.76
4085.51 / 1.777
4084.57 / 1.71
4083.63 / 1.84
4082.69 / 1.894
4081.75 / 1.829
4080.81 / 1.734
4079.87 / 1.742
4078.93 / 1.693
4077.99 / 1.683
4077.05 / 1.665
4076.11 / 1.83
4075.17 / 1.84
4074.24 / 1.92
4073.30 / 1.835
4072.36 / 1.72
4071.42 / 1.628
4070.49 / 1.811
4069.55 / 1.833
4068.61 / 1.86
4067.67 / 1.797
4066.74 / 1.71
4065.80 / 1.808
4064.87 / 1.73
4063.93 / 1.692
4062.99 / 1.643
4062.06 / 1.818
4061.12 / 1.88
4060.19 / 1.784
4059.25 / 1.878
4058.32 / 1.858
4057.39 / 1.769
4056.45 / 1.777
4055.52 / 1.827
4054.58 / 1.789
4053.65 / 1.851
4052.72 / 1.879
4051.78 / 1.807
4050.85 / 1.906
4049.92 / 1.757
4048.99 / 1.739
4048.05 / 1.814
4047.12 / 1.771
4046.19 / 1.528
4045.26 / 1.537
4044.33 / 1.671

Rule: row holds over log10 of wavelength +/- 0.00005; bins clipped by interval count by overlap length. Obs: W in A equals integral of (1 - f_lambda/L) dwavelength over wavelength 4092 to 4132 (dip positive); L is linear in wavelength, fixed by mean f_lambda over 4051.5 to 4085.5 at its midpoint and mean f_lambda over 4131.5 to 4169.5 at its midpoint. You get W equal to 1.6 A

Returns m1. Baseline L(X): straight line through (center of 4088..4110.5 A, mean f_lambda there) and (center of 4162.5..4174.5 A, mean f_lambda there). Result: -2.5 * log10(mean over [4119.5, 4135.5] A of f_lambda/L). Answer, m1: -0.072 mag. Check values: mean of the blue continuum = 1.65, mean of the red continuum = 1.8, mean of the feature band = 1.83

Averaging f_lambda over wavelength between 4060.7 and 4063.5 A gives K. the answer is 1.78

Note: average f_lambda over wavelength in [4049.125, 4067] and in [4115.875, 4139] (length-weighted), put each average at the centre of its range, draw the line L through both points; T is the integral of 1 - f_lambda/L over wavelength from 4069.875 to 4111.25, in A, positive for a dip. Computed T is 2.3 A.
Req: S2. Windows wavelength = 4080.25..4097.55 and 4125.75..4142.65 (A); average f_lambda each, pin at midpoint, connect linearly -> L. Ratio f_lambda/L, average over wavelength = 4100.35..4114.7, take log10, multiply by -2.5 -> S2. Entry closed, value 0.12 mag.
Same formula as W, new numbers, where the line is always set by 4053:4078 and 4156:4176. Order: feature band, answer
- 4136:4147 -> -0.12 A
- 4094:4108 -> 1.80 A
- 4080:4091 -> -0.17 A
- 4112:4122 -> -0.12 A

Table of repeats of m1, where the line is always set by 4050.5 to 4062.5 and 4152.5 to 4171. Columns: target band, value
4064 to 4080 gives 0.04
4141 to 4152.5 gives 0.02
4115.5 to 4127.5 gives 0.01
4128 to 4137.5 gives 0.01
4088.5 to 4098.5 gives 0.03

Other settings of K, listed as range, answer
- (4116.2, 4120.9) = 1.78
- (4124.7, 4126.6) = 1.86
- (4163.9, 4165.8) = 1.94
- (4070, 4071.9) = 1.72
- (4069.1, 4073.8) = 1.77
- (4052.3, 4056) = 1.84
